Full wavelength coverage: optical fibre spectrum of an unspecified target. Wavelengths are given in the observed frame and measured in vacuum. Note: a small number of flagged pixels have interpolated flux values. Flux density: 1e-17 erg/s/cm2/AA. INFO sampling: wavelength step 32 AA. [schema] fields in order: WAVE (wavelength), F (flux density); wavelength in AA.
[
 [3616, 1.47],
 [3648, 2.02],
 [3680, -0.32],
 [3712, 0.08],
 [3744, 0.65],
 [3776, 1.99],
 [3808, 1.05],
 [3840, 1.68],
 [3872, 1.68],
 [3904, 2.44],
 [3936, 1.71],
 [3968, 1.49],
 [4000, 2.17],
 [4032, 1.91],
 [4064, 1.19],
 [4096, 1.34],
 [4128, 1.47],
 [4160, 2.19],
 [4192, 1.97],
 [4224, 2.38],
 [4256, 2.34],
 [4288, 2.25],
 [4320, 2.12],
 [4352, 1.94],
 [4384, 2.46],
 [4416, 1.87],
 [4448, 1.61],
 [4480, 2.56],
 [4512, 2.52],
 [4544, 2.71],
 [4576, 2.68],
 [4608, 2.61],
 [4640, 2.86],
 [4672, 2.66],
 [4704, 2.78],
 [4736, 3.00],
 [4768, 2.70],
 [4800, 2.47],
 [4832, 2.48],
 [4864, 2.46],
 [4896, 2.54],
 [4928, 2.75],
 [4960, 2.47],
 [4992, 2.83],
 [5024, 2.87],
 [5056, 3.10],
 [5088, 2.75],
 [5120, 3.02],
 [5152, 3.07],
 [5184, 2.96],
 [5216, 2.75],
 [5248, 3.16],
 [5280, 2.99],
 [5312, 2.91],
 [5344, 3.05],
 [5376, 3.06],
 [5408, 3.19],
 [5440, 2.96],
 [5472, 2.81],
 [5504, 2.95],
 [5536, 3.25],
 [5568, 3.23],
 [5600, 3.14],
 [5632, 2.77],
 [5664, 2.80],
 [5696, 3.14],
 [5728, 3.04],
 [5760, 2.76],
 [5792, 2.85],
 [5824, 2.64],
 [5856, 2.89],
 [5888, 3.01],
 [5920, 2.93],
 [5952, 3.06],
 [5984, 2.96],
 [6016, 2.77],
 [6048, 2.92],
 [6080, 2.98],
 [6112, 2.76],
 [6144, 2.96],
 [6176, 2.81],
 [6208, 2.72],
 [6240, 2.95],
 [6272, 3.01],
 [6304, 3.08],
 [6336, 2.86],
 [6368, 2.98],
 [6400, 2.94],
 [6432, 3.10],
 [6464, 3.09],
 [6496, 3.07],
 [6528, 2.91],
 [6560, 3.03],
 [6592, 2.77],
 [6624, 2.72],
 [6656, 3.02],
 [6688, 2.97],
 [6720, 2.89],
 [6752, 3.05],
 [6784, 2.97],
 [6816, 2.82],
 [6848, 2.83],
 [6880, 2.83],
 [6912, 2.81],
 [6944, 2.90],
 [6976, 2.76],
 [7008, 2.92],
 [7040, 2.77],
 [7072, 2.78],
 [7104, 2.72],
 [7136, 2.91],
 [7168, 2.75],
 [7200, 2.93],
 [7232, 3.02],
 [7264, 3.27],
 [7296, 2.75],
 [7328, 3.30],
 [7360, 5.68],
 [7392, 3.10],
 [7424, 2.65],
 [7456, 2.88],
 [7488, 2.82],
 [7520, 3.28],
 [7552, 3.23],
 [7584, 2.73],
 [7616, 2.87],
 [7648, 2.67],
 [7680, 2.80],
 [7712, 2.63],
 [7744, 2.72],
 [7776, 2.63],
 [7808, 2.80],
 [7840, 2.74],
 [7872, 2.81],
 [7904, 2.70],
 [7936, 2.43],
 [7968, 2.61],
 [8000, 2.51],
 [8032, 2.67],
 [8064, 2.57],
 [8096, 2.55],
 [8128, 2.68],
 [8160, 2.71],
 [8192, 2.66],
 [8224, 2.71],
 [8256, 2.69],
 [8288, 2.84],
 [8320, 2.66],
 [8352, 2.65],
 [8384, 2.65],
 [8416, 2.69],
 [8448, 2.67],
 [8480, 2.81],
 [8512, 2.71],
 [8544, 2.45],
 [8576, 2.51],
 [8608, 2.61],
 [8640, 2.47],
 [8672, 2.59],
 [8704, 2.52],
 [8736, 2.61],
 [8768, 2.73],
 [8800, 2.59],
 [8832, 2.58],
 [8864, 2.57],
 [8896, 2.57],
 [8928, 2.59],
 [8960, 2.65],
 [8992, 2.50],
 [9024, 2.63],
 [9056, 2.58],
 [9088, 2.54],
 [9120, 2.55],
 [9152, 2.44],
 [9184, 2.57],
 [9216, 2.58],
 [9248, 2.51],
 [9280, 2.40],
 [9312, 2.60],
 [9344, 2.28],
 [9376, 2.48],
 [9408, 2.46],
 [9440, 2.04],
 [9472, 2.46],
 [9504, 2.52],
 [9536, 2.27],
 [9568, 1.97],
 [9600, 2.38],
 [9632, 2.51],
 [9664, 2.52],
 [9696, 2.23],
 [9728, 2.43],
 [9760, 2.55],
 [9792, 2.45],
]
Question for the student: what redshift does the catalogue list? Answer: 0.120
